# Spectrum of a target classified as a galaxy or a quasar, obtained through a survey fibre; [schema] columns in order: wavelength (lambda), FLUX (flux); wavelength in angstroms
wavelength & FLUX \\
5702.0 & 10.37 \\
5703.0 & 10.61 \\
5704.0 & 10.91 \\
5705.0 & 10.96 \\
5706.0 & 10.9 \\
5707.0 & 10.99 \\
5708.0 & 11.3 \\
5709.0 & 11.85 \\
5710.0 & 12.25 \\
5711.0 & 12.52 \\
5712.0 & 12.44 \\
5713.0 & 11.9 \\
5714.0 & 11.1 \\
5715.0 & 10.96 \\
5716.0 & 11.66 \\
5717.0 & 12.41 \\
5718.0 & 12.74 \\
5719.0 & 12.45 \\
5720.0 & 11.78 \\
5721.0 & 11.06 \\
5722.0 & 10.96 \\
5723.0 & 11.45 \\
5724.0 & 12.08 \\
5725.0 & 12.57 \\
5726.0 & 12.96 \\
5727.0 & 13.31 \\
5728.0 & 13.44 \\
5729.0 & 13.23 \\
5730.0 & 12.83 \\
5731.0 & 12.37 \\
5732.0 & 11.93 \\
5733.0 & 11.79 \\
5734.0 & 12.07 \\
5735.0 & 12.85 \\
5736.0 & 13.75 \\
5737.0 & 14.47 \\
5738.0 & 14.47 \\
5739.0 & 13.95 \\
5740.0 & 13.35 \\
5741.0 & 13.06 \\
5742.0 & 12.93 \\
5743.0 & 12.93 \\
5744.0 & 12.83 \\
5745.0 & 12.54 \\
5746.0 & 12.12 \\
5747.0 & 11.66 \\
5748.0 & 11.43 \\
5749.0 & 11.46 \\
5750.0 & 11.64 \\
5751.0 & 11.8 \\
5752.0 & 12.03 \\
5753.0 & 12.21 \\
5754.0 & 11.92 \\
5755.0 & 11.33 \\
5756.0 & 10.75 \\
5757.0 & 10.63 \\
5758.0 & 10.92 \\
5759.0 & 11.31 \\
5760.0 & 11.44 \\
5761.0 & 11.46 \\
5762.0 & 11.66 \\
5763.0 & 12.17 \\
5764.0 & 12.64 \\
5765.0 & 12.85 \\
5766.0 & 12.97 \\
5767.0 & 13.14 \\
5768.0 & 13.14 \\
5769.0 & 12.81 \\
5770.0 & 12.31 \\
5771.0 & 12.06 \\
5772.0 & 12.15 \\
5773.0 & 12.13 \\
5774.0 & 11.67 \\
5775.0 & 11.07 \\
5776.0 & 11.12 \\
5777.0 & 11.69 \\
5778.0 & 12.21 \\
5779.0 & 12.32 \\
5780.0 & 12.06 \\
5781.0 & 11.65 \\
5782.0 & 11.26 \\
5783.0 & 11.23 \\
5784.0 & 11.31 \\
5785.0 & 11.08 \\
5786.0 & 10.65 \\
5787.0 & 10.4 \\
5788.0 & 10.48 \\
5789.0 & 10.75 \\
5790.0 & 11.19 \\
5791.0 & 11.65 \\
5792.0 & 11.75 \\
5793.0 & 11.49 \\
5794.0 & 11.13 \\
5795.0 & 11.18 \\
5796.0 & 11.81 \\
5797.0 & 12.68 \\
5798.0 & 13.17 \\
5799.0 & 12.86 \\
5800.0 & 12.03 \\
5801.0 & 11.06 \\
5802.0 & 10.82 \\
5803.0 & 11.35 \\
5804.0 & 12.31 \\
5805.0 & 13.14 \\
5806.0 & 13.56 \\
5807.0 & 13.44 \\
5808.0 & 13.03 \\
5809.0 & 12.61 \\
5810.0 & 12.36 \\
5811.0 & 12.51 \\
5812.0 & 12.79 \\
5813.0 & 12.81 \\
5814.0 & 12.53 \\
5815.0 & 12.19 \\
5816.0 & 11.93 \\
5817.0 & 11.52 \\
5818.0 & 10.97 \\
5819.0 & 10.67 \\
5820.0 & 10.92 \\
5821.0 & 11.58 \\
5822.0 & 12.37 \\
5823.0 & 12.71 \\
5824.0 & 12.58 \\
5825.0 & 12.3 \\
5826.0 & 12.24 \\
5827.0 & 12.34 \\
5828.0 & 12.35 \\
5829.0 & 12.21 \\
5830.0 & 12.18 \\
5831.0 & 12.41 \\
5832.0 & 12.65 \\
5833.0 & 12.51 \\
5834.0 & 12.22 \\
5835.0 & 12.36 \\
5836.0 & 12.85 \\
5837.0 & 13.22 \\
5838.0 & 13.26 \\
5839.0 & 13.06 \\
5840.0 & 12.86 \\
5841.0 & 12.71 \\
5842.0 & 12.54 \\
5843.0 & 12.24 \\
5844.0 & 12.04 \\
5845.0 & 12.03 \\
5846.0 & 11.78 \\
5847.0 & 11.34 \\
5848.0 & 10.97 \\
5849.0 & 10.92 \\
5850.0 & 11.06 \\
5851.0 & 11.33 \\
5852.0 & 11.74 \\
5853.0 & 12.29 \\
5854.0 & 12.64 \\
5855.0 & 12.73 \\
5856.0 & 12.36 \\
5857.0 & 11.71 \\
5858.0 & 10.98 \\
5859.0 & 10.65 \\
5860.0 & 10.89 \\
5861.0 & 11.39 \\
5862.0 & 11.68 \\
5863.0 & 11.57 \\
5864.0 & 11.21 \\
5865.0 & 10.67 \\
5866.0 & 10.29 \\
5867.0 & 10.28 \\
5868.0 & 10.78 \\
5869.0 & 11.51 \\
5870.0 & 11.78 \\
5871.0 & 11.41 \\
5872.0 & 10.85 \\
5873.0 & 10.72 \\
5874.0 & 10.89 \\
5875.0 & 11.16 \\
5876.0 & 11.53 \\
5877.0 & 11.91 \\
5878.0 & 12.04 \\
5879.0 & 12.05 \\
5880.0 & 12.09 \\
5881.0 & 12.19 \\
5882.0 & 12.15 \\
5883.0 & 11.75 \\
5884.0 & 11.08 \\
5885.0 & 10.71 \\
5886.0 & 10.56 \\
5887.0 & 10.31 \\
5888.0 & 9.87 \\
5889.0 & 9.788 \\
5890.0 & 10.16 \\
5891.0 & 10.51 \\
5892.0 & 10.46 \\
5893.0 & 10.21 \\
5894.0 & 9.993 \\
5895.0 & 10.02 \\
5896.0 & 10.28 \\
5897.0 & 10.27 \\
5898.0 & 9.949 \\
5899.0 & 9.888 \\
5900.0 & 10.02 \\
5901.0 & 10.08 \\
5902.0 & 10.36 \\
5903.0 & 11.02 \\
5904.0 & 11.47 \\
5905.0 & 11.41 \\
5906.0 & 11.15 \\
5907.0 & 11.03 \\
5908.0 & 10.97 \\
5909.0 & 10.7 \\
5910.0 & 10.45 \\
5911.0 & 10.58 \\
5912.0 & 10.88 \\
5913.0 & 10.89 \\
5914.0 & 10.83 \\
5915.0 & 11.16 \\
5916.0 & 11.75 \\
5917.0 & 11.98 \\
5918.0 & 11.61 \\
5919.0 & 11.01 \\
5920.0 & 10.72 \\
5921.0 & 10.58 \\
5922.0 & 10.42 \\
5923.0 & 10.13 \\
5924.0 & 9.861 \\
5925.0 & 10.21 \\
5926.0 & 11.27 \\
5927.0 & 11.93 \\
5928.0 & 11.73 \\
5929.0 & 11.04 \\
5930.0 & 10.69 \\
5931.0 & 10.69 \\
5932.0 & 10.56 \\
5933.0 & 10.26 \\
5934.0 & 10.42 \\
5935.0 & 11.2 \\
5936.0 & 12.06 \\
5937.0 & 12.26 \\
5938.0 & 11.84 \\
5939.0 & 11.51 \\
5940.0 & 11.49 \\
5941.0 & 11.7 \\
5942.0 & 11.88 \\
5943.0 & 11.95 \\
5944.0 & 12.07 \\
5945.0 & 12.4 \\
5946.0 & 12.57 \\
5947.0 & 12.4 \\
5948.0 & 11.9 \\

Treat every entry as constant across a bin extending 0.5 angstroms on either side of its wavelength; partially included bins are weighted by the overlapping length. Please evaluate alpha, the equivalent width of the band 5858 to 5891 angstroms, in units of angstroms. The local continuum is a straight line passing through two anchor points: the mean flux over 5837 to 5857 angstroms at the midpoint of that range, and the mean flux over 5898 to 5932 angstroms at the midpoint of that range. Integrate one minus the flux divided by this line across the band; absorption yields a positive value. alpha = 1.40 angstroms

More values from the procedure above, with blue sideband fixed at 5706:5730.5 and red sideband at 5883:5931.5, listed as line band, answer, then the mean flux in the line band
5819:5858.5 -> -3.38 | 12.2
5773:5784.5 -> 0.01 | 11.6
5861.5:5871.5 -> -0.12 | 11.1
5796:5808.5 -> -1.06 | 12.4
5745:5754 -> 0.00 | 11.8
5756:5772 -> -0.44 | 12.1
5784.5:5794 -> 0.41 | 11.1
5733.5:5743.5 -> -1.23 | 13.4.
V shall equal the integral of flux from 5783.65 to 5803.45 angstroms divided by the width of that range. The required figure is 11.4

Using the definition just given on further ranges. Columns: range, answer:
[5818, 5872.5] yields 11.8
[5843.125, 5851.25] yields 11.5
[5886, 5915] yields 10.5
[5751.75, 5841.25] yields 12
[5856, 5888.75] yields 11.2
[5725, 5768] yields 12.4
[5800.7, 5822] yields 12.1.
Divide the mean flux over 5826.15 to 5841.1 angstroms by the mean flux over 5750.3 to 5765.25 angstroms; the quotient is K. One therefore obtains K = 1.08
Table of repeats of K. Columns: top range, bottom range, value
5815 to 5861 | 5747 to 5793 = 1.03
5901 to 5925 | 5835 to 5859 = 0.90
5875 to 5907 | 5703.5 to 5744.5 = 0.88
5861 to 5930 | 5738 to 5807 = 0.91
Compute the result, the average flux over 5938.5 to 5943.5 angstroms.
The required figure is 11.7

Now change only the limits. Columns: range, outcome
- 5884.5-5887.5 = 10.5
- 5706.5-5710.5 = 11.6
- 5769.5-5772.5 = 12.2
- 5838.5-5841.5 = 12.9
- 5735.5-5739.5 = 14.2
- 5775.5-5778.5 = 11.7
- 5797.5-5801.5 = 12.3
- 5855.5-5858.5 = 11.7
